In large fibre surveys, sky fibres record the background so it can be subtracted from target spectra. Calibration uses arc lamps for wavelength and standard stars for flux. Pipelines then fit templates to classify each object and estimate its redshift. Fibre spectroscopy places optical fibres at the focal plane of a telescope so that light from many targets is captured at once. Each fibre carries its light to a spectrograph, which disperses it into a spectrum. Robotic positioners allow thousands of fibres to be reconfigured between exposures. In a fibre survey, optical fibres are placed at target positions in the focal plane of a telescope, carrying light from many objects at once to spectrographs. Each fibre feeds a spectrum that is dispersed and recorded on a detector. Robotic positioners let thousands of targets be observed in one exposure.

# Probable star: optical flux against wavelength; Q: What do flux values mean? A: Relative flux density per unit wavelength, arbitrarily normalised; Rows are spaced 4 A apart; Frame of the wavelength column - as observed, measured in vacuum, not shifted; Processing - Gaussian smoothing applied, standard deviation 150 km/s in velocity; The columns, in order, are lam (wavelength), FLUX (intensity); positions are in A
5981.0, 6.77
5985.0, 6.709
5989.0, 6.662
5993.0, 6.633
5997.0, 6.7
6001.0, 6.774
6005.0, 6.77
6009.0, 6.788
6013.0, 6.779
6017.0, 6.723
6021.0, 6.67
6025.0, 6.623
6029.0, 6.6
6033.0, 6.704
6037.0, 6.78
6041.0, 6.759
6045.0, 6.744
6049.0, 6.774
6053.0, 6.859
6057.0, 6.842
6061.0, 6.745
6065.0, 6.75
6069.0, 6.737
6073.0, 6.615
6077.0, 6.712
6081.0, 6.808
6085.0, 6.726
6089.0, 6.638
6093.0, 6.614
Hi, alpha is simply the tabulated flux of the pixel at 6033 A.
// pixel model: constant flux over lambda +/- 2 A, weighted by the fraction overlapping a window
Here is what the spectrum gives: 6.704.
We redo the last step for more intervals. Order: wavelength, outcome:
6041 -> 6.759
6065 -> 6.75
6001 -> 6.774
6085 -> 6.726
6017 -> 6.723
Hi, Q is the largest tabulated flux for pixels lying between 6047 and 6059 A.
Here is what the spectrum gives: 6.859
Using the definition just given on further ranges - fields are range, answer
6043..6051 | 6.774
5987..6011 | 6.788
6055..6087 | 6.842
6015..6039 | 6.78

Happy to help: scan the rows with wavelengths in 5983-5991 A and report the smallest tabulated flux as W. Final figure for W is 6.662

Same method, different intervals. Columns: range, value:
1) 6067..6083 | 6.615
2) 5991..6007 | 6.633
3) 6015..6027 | 6.623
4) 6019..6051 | 6.6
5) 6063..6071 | 6.737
